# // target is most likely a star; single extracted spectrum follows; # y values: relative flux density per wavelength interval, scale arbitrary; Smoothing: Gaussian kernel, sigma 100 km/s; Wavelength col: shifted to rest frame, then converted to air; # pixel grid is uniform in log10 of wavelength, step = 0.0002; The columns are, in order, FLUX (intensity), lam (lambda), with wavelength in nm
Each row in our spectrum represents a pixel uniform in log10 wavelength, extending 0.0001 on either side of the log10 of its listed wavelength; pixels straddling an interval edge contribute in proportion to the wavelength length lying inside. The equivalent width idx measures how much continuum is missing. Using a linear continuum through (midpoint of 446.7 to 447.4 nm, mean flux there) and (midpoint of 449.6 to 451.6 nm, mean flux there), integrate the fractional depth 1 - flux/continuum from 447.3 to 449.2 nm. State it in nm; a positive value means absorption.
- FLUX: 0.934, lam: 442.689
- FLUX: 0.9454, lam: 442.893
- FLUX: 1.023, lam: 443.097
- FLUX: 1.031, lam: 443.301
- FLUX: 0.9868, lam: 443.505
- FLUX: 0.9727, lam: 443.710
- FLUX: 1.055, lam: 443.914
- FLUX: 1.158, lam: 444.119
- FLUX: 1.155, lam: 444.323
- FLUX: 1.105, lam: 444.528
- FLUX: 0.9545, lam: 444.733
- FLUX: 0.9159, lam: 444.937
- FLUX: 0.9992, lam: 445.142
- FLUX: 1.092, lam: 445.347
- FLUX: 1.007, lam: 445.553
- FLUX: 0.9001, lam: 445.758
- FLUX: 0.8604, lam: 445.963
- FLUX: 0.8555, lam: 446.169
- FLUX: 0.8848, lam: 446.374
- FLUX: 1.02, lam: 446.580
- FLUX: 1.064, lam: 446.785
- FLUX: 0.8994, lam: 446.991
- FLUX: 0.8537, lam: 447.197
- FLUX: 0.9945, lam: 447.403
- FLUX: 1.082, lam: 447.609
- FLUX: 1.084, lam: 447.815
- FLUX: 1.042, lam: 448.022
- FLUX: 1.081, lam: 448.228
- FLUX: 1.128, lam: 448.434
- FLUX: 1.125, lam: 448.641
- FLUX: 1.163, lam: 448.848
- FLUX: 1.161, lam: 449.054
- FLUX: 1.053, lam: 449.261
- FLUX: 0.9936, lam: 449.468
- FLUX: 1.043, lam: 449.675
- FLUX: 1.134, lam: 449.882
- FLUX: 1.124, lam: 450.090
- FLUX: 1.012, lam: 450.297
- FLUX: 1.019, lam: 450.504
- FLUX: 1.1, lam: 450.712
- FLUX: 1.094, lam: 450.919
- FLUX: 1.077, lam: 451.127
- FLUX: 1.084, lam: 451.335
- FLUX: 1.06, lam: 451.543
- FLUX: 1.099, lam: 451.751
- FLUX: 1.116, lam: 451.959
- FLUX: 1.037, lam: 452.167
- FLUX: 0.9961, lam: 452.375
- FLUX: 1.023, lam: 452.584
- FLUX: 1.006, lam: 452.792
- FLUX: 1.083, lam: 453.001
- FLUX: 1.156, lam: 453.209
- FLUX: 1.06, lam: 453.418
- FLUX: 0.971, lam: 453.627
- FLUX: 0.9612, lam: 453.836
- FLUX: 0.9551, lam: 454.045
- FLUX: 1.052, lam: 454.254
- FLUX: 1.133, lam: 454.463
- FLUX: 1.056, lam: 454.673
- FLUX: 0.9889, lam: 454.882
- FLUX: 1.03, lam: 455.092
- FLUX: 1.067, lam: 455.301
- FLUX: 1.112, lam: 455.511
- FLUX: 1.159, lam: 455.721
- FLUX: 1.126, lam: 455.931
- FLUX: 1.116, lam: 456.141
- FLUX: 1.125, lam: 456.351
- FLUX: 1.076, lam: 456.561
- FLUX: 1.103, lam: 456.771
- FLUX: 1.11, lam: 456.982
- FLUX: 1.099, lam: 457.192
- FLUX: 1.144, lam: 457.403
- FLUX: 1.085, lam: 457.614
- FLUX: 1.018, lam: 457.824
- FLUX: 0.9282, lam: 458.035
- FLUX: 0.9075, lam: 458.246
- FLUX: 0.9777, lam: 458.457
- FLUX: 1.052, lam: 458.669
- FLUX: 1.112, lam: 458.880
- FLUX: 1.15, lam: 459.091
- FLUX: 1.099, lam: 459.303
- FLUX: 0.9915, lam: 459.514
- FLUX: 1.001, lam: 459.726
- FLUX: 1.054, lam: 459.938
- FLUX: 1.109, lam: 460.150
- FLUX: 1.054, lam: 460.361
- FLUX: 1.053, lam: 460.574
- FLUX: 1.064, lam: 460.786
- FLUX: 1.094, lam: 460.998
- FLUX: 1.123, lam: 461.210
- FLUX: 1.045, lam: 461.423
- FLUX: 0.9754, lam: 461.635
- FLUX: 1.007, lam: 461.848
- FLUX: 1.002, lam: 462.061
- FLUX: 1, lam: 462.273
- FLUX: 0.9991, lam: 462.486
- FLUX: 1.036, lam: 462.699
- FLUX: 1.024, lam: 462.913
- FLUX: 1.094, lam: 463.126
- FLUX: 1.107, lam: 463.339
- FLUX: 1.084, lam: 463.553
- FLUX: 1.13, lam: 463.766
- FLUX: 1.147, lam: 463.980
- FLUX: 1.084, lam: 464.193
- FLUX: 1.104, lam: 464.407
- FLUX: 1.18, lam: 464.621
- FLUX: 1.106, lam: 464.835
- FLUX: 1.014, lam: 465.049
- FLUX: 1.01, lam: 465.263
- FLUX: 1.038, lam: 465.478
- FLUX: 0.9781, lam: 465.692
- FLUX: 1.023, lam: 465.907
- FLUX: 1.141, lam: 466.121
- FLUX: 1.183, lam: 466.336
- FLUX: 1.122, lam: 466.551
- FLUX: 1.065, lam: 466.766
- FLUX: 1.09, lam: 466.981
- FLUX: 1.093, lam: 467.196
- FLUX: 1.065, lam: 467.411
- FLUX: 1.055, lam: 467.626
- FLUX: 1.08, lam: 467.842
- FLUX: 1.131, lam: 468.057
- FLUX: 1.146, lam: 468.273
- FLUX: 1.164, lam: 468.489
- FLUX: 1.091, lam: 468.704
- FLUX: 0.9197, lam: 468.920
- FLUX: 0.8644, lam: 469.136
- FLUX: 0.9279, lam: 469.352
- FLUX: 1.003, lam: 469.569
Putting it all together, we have -0.20 nm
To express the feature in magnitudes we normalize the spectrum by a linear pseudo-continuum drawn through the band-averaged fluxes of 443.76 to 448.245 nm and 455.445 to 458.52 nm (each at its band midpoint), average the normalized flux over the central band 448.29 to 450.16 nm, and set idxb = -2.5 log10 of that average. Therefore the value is -0.08 mag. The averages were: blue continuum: 1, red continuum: 1.07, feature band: 1.1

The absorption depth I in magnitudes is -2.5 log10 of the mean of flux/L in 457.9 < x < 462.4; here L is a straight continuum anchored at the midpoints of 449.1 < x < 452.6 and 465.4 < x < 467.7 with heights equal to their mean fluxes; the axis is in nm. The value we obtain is 0.04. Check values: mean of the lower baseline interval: 1.07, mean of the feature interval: 1.04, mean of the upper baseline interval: 1.08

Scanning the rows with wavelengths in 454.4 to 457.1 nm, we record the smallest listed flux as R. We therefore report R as 0.9889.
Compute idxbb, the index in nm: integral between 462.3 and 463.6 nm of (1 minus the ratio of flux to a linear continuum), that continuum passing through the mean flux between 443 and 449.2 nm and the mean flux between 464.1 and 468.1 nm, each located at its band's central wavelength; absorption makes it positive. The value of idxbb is 0.02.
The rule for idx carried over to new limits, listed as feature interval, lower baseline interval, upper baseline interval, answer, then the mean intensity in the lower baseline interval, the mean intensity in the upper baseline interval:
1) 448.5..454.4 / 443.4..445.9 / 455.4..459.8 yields -0.088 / 1.02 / 1.07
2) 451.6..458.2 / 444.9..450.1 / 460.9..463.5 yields -0.197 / 1.02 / 1.04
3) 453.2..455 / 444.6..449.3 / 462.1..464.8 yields 0.018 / 1.01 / 1.08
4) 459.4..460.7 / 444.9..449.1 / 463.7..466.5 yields 0.026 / 1.01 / 1.09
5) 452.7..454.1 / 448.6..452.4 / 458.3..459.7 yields 0.053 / 1.08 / 1.05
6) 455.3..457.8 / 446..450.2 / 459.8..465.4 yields -0.133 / 1.04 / 1.06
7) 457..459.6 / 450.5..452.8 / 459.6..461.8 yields 0.019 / 1.06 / 1.06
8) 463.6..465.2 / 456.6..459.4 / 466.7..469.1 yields -0.053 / 1.06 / 1.08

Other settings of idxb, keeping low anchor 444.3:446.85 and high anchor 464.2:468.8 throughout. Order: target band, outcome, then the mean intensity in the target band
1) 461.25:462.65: 0.06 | 1.01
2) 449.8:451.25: -0.08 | 1.08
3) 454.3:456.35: -0.06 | 1.09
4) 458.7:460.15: -0.02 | 1.07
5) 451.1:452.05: -0.08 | 1.09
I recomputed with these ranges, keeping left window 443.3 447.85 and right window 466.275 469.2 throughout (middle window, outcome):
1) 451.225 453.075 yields -0.04 mag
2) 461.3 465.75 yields 0.01 mag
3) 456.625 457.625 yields -0.07 mag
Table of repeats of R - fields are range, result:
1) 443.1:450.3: 0.8537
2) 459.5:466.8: 0.9754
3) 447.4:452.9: 0.9936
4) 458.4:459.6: 0.9777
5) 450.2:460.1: 0.9075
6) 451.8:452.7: 0.9961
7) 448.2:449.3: 1.053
